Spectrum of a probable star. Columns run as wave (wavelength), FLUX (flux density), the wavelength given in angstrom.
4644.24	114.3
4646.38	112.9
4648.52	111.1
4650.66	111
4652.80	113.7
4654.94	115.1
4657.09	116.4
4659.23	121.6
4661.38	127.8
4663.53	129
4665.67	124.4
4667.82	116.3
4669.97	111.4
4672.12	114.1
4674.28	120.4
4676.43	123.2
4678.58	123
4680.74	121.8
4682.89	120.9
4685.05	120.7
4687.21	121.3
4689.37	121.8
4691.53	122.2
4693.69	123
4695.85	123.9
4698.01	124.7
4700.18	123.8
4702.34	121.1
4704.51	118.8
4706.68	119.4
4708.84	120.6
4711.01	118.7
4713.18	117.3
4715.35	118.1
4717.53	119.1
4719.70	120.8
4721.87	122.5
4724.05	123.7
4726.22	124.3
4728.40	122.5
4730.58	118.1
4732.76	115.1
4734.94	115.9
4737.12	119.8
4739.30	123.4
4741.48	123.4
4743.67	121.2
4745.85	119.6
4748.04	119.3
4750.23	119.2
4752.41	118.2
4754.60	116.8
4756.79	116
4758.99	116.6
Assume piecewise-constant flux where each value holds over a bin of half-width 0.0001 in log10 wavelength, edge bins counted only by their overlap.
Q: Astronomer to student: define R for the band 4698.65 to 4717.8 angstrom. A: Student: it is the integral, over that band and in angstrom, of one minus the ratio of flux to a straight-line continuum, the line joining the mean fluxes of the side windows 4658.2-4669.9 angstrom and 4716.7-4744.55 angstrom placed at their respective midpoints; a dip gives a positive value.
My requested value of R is 0.3 angstrom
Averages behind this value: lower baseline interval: 123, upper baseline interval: 121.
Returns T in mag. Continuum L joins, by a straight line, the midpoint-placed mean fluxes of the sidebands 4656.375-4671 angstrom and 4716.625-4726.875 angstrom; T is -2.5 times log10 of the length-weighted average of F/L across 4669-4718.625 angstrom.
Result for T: 0.011 mag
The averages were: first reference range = 121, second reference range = 122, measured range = 120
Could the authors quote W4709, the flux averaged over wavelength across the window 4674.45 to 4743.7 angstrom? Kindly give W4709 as 121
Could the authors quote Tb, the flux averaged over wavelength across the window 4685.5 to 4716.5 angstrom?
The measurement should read 121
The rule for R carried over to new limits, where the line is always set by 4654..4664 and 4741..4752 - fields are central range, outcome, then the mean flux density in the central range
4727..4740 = 0.1 angstrom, 119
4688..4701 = -0.2 angstrom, 123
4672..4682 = 0.0 angstrom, 121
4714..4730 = -0.1 angstrom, 121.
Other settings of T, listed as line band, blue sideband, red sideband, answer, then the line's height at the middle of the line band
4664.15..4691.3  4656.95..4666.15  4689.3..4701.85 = 0.03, 124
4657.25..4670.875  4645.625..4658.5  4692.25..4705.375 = -0.05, 116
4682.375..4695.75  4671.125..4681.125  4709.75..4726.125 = -0.01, 120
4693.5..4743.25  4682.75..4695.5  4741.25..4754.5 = 0.00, 121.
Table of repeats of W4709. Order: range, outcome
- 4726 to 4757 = 119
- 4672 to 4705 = 122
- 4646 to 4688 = 119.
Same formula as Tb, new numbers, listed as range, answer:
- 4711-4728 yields 121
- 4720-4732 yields 122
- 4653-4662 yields 119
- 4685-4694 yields 122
